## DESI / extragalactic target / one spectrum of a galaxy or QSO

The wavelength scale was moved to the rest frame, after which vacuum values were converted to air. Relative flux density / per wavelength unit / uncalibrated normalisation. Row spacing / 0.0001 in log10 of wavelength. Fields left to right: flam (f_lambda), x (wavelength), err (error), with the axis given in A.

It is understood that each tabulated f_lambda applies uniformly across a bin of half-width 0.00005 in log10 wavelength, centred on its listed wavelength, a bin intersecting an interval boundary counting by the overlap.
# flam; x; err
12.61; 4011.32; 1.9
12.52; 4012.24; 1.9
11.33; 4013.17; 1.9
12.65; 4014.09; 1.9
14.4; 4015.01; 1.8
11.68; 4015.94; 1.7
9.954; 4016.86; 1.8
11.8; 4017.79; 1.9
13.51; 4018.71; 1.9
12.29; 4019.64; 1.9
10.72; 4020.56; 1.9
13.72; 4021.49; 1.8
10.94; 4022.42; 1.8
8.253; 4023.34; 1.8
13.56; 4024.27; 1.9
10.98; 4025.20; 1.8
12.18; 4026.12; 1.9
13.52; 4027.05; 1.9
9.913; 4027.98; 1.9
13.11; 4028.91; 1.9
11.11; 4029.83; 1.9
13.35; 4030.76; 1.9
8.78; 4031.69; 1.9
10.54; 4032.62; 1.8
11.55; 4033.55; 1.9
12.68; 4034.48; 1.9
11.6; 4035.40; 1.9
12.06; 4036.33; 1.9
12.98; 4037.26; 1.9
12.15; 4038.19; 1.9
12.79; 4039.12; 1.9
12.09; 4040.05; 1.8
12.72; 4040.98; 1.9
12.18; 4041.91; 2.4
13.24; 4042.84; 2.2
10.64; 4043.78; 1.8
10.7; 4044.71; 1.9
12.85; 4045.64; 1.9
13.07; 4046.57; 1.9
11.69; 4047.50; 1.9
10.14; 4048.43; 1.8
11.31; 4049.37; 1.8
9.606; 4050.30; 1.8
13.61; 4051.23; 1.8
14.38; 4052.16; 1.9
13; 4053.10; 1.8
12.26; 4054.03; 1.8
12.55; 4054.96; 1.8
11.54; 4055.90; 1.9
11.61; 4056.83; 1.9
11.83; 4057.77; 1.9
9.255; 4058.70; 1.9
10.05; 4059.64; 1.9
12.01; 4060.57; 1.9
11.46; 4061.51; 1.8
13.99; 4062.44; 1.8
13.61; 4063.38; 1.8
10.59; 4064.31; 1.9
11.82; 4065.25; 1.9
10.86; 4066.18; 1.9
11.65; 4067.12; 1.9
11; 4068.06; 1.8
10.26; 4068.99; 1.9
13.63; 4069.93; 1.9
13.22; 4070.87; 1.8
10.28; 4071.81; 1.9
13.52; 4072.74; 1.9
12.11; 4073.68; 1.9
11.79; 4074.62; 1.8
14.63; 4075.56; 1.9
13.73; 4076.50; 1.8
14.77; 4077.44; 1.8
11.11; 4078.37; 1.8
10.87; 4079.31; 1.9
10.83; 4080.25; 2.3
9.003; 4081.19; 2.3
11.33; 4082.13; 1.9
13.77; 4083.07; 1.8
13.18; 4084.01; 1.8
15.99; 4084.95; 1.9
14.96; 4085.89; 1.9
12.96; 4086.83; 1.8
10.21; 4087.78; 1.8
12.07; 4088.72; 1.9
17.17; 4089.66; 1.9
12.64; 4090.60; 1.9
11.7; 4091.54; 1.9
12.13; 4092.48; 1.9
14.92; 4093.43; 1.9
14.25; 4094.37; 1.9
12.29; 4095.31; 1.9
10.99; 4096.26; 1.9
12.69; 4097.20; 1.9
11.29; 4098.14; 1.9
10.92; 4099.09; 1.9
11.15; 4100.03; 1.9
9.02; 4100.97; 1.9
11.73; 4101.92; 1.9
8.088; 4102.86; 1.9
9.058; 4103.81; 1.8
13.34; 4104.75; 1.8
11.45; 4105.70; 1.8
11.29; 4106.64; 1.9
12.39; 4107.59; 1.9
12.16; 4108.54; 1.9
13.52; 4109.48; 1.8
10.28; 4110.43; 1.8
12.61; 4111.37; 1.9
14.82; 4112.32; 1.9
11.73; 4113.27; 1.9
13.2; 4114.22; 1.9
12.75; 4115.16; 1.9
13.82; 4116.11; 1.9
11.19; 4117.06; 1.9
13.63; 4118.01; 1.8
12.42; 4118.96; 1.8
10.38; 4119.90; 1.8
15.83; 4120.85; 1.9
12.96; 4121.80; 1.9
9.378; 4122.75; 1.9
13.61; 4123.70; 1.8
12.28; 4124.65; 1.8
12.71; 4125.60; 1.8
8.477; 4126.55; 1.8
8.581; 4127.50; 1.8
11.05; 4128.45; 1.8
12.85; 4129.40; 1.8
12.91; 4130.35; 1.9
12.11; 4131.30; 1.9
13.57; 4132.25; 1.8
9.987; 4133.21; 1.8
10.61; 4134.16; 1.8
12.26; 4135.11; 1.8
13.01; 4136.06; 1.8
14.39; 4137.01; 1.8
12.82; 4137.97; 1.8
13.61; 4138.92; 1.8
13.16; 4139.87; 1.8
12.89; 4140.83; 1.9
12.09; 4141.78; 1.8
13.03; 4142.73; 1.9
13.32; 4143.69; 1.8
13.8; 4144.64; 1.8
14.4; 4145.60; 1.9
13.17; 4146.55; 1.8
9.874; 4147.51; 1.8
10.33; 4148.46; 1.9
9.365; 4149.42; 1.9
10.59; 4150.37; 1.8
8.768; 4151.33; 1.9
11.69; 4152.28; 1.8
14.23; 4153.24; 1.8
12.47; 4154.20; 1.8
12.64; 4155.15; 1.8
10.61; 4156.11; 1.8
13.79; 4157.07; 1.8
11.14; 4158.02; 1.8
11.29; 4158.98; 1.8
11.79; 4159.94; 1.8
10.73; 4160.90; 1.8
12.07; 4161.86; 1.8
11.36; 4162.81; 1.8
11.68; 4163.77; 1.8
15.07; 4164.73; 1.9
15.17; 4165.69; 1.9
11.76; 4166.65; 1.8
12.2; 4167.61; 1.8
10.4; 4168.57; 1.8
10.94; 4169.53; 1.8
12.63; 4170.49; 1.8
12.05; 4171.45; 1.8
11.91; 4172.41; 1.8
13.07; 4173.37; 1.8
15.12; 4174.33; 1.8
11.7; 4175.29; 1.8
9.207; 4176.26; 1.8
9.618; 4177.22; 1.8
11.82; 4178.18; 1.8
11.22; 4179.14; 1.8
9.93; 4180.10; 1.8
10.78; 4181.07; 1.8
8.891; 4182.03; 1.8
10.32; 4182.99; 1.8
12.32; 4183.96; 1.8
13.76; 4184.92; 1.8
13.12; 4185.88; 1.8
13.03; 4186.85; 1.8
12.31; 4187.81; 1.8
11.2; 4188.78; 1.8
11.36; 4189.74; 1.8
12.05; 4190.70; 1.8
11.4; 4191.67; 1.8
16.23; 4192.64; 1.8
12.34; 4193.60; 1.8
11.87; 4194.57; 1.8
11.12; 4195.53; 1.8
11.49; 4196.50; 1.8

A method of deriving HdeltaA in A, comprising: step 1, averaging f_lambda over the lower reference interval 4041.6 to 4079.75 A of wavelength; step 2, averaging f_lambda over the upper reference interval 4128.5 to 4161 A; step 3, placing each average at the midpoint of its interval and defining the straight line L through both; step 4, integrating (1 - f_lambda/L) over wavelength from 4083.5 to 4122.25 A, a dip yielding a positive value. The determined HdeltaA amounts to -1.1 A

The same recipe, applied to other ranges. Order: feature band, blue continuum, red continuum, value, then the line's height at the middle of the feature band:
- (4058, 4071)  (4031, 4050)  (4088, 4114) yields 0.3 A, 11.9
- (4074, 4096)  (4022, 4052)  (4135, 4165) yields -1.6 A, 12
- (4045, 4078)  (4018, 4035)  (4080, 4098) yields 0.6 A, 12.3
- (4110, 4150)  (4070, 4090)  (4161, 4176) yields 0.8 A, 12.5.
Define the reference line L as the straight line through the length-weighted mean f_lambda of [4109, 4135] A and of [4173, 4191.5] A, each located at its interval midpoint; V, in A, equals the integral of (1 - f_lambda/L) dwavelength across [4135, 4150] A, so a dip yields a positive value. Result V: -0.8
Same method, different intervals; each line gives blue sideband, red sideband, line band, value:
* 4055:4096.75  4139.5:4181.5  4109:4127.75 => -0.2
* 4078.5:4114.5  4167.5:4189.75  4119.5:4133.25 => 0.1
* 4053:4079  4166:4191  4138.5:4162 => -0.5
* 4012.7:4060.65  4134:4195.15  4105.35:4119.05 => -0.6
